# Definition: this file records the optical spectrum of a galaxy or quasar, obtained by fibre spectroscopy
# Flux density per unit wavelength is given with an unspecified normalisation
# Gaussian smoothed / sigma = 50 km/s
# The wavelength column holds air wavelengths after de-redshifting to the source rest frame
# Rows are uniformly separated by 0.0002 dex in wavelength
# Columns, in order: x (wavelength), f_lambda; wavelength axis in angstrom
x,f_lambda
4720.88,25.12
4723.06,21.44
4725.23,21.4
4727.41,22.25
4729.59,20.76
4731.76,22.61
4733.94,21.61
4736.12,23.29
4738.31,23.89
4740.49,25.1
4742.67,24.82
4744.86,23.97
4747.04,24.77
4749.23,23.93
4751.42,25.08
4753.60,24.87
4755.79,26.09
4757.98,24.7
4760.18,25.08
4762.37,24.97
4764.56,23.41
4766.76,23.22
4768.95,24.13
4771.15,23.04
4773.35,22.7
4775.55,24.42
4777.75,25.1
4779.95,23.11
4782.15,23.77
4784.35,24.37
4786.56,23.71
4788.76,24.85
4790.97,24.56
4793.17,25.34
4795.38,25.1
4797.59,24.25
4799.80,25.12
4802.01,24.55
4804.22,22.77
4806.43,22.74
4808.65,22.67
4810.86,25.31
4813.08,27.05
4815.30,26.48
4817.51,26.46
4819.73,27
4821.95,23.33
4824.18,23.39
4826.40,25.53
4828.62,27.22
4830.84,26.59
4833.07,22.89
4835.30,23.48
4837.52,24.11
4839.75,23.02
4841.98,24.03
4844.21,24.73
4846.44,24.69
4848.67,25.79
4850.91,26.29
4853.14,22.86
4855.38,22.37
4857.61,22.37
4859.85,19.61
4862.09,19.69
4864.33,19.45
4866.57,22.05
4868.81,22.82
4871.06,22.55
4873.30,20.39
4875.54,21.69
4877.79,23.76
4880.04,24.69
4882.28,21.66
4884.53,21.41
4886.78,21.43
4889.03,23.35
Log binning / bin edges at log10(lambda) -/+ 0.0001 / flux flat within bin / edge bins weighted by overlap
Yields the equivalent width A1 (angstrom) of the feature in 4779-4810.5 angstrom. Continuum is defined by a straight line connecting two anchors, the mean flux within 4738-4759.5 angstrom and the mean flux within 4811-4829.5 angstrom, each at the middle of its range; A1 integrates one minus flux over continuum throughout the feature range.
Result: 1.62 angstrom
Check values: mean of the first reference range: 24.8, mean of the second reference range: 25.8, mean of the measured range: 24.1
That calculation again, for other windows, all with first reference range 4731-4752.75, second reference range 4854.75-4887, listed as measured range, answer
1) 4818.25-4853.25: -3.80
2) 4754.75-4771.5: -0.57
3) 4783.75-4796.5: -0.86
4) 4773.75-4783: -0.27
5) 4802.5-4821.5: -1.88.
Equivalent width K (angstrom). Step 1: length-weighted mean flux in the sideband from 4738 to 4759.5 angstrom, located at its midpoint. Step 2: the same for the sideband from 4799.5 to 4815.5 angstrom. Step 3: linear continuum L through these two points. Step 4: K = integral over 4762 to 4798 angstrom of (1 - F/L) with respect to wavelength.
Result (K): 0.7 angstrom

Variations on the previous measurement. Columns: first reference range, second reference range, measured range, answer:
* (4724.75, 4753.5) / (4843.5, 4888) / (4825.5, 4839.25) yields -1.3 angstrom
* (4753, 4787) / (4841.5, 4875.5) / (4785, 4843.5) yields -3.3 angstrom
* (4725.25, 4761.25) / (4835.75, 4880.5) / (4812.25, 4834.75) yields -2.3 angstrom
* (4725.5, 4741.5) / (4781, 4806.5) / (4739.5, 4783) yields -1.6 angstrom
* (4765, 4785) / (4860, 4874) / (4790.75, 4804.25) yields -0.9 angstrom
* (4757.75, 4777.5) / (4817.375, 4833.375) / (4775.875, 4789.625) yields 0.1 angstrom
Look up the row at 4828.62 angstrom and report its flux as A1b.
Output 27.22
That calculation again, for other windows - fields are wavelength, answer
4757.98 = 24.7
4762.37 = 24.97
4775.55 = 24.42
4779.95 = 23.11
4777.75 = 25.1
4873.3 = 20.39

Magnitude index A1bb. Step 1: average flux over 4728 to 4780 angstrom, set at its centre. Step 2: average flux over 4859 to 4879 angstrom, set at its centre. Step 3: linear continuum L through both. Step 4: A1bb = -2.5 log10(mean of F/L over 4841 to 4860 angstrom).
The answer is -0.10 mag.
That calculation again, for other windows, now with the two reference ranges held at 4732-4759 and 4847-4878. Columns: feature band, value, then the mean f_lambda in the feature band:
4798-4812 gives -0.03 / 23.9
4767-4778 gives 0.00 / 23.7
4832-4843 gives -0.04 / 23.5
